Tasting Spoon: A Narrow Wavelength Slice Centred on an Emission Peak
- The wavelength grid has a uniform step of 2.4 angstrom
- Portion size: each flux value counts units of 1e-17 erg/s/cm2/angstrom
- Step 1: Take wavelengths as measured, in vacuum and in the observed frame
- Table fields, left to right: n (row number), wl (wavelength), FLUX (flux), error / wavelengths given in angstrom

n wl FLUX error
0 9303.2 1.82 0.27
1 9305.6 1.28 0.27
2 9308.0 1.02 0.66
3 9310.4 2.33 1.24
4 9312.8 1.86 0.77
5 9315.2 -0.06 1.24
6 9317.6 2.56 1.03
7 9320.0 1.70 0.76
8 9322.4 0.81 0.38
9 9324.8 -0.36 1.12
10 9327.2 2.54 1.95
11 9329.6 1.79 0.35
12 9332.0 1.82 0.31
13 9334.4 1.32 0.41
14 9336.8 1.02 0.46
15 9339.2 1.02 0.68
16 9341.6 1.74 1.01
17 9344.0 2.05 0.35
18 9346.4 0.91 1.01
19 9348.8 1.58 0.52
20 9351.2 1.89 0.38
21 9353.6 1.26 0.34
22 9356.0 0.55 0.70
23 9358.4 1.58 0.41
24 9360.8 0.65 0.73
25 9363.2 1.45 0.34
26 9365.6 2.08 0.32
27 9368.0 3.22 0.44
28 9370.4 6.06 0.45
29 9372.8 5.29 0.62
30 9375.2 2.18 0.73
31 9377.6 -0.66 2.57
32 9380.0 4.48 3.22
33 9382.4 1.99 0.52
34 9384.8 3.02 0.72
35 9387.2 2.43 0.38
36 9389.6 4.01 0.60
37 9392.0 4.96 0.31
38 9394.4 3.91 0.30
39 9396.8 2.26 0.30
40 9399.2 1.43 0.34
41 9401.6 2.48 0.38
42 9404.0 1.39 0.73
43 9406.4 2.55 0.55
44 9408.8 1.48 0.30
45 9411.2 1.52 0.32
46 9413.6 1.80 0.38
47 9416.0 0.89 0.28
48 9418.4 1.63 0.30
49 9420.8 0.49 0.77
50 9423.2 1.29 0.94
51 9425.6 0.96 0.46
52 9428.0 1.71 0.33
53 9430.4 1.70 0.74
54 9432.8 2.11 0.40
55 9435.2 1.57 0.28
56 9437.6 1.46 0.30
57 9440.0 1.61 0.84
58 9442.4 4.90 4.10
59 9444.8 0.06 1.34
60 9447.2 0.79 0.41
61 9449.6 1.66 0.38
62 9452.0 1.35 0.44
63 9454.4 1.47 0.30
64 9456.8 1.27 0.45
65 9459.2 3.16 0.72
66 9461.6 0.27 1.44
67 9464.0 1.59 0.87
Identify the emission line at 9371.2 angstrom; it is [S II] 6716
